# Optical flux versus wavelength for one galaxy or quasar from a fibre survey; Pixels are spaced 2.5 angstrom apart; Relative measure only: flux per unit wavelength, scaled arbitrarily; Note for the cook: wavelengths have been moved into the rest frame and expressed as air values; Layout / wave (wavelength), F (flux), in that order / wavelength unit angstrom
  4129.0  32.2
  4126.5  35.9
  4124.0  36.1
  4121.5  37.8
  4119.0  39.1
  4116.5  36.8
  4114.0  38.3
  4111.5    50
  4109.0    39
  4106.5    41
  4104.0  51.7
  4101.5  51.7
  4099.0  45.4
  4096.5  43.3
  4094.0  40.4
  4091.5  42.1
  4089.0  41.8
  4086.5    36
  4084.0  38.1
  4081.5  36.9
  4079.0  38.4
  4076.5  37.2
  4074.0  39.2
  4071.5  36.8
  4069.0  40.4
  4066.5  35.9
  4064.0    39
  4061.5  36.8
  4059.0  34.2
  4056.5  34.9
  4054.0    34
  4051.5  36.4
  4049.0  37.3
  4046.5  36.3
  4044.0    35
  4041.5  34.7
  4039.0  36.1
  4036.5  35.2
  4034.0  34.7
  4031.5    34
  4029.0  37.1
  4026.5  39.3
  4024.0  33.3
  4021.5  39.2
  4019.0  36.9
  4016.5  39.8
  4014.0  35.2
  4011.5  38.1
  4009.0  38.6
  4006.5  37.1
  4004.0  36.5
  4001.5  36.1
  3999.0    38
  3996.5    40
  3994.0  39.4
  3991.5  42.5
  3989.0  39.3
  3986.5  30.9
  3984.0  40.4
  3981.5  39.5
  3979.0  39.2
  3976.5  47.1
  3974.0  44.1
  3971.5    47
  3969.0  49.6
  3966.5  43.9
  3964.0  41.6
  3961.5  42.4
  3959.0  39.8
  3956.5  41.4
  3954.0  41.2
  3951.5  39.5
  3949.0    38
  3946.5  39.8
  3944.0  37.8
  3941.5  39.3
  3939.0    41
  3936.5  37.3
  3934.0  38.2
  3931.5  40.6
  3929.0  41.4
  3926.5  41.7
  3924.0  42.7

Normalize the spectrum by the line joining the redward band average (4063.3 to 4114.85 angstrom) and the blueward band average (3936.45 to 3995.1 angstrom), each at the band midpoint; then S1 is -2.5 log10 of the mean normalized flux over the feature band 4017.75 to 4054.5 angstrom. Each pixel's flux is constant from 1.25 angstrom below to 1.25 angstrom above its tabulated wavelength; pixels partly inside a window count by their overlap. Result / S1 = 0.14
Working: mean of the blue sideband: 41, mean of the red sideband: 41.1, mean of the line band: 36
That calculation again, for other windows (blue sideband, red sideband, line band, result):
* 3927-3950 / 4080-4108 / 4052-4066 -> 0.17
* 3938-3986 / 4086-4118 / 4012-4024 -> 0.13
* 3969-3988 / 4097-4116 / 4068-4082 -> 0.16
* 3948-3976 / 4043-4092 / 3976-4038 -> 0.07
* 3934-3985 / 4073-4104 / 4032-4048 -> 0.17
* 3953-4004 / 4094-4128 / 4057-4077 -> 0.12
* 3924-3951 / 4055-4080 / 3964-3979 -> -0.16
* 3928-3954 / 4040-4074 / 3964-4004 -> -0.07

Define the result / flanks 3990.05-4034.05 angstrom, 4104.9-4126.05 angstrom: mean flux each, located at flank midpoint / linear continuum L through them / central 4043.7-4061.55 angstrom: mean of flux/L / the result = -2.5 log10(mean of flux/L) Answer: 0.09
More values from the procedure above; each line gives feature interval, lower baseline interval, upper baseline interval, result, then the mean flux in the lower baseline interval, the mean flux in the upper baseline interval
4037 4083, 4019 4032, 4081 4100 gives 0.06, 36.8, 40.6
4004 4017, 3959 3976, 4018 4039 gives 0.03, 44.5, 36.2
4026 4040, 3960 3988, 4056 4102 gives 0.13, 42.3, 39.3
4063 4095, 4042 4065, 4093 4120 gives 0.02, 35.9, 43.4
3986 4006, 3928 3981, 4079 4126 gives 0.09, 41.4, 41.2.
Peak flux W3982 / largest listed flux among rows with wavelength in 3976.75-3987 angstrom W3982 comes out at 40.4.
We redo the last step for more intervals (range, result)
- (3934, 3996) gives 49.6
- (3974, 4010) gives 47.1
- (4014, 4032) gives 39.8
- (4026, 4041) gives 39.3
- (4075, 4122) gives 51.7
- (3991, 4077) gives 42.5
